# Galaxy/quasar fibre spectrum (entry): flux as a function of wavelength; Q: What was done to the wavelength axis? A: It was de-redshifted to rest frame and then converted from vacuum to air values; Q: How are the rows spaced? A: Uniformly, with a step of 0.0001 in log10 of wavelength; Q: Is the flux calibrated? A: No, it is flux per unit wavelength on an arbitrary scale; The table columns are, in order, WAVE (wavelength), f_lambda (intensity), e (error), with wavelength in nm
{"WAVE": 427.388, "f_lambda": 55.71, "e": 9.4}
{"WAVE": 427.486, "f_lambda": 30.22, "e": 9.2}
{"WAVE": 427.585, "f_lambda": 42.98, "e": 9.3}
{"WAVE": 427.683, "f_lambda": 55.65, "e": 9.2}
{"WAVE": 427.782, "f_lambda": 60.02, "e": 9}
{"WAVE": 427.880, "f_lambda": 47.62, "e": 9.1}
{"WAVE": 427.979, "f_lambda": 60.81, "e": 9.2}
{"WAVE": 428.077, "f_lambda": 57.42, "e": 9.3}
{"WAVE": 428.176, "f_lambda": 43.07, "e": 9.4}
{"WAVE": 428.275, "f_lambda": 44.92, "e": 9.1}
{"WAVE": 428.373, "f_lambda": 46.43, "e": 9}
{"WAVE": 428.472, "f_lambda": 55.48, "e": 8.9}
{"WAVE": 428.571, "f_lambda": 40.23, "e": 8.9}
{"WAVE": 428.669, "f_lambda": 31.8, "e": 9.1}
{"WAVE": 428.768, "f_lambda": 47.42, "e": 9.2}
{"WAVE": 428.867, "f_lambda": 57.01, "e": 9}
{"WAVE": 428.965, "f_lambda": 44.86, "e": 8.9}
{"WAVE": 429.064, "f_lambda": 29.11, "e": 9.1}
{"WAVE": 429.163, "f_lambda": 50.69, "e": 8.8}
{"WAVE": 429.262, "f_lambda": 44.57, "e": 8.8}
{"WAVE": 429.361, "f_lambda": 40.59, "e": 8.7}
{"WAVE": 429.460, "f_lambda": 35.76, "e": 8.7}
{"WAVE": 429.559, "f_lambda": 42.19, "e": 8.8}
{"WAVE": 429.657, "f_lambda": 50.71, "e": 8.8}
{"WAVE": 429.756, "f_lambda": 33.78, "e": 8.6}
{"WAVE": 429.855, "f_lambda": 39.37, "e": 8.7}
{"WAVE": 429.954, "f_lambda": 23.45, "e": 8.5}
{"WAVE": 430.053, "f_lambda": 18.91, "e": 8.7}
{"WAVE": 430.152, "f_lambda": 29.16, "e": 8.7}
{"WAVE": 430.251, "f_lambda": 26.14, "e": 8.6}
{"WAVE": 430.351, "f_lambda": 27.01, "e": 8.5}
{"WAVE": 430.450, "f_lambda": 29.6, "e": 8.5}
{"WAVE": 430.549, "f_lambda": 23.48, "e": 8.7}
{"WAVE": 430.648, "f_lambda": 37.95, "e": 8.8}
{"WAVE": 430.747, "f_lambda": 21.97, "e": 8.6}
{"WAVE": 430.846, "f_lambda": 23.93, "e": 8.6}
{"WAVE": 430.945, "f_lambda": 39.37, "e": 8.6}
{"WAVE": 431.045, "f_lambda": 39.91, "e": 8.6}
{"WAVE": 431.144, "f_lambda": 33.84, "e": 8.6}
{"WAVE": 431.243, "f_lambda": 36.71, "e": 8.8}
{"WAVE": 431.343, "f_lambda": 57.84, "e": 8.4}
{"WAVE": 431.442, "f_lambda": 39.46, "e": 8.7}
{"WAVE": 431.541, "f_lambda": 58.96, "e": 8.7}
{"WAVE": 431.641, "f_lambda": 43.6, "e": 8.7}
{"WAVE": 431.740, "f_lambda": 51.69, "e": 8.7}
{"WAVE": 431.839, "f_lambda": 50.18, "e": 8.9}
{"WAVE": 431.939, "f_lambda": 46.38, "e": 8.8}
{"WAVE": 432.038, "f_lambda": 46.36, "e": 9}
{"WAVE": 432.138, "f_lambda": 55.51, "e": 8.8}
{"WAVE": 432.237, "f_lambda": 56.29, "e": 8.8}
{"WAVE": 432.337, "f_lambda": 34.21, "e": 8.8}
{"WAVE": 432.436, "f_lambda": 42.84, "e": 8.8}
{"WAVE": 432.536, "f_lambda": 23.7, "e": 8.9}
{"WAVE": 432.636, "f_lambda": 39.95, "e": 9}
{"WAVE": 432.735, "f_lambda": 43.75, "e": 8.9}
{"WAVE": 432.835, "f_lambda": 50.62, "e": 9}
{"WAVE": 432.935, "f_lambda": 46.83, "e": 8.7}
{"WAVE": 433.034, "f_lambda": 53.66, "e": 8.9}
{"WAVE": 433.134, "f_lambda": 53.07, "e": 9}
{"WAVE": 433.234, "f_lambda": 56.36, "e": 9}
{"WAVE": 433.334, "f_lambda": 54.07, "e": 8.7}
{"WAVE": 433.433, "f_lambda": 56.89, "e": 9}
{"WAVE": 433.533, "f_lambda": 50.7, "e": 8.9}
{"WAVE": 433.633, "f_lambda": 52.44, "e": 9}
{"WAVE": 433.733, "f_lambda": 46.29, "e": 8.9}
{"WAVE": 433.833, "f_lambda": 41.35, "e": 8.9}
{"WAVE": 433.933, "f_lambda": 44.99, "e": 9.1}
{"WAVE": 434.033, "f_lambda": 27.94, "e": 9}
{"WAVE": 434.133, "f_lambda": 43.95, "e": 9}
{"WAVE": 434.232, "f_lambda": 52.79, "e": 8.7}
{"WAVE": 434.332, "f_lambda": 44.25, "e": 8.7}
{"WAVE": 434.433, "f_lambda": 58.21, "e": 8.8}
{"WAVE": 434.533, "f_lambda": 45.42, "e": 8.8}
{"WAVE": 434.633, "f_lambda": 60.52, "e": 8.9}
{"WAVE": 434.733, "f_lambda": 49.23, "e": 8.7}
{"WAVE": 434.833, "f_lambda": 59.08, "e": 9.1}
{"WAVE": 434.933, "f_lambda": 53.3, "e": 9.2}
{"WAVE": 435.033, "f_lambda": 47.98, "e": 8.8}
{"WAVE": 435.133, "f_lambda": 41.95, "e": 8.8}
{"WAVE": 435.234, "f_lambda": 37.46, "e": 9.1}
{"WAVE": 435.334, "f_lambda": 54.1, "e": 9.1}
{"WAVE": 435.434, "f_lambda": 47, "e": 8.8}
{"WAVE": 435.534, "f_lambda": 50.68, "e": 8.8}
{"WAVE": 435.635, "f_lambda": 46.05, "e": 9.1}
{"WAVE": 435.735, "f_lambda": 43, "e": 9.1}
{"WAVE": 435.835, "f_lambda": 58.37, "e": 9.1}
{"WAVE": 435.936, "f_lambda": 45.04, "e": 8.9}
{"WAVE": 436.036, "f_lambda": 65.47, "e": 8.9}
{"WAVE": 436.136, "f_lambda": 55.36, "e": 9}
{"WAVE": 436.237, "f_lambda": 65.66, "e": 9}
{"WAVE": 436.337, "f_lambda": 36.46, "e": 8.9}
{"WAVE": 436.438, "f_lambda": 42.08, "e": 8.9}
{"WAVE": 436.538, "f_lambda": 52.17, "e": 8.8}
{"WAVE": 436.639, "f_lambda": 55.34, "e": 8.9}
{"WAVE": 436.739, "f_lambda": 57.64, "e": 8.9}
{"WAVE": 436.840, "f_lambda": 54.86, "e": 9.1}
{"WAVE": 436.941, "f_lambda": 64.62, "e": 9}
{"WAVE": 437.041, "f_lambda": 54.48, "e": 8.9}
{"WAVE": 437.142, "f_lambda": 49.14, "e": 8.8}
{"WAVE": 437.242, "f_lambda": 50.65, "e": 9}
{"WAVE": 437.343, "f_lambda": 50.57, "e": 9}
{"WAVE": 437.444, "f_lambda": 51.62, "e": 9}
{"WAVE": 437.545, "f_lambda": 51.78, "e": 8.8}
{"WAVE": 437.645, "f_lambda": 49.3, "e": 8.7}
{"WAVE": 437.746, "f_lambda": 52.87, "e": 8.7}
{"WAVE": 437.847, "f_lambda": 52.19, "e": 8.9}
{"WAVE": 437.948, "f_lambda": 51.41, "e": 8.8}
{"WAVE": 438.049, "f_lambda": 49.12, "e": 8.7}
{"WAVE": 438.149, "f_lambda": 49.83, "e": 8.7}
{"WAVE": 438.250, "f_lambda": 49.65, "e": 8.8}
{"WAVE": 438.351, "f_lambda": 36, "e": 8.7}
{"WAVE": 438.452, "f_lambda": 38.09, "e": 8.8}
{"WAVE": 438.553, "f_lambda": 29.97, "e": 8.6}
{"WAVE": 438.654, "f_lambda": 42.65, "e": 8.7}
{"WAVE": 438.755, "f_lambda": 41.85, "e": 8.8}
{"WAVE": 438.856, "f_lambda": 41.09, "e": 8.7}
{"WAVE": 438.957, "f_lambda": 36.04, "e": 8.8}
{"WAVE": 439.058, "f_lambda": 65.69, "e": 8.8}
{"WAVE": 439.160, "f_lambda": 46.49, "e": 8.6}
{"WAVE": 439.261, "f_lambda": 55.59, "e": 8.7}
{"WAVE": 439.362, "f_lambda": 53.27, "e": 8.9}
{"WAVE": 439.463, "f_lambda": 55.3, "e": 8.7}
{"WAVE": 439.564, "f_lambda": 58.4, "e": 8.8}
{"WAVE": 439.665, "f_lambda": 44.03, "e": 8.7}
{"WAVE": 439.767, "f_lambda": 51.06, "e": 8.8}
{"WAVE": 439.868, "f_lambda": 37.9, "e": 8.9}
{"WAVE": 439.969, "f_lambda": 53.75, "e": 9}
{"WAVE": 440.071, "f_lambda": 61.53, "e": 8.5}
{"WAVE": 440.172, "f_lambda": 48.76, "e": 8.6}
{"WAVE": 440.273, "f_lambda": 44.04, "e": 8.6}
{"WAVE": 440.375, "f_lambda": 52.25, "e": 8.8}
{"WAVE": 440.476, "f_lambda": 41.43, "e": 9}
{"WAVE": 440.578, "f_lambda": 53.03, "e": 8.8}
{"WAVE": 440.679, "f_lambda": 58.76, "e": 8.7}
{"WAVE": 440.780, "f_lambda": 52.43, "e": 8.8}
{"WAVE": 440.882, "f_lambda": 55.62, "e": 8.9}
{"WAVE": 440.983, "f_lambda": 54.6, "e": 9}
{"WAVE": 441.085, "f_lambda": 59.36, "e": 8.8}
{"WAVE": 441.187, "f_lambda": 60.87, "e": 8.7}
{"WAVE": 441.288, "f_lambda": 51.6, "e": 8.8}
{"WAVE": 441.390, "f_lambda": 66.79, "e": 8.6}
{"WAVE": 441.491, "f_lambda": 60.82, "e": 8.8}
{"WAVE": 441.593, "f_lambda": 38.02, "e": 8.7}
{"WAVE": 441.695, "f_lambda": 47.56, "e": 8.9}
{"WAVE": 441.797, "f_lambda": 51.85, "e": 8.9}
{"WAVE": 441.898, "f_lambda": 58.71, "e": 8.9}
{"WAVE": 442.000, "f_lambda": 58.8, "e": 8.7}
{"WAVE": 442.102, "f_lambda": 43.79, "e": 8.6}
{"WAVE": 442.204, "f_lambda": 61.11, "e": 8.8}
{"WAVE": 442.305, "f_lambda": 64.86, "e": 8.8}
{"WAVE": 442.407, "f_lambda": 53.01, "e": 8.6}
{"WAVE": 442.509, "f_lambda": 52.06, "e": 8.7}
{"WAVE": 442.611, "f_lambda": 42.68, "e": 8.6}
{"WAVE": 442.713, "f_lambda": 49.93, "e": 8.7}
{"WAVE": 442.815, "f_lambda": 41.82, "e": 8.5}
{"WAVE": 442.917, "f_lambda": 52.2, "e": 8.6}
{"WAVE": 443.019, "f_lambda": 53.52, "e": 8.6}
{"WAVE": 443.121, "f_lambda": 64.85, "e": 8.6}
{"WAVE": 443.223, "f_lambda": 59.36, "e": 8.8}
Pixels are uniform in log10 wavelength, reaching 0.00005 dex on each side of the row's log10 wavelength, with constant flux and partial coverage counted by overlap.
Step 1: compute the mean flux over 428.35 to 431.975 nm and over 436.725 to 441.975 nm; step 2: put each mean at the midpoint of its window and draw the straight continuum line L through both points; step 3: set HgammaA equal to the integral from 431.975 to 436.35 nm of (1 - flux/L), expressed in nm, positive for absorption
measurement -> -0.44 nm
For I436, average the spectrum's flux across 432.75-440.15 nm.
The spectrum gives 49.8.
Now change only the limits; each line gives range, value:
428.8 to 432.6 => 39.2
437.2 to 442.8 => 50.7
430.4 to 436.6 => 46.3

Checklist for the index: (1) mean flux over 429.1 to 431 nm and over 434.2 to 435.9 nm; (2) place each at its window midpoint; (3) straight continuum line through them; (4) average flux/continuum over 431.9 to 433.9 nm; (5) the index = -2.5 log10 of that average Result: -0.11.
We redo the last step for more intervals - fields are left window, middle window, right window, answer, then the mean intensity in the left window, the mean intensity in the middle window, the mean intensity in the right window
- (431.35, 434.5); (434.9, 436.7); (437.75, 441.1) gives -0.038 mag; 47.5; 49.9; 49.1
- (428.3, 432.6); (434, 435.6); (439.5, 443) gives -0.085 mag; 39.8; 48.6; 52.5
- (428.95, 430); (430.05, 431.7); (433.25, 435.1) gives 0.211 mag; 39.4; 35.1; 49.5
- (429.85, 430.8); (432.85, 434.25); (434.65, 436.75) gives -0.184 mag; 27.1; 48.6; 50.7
